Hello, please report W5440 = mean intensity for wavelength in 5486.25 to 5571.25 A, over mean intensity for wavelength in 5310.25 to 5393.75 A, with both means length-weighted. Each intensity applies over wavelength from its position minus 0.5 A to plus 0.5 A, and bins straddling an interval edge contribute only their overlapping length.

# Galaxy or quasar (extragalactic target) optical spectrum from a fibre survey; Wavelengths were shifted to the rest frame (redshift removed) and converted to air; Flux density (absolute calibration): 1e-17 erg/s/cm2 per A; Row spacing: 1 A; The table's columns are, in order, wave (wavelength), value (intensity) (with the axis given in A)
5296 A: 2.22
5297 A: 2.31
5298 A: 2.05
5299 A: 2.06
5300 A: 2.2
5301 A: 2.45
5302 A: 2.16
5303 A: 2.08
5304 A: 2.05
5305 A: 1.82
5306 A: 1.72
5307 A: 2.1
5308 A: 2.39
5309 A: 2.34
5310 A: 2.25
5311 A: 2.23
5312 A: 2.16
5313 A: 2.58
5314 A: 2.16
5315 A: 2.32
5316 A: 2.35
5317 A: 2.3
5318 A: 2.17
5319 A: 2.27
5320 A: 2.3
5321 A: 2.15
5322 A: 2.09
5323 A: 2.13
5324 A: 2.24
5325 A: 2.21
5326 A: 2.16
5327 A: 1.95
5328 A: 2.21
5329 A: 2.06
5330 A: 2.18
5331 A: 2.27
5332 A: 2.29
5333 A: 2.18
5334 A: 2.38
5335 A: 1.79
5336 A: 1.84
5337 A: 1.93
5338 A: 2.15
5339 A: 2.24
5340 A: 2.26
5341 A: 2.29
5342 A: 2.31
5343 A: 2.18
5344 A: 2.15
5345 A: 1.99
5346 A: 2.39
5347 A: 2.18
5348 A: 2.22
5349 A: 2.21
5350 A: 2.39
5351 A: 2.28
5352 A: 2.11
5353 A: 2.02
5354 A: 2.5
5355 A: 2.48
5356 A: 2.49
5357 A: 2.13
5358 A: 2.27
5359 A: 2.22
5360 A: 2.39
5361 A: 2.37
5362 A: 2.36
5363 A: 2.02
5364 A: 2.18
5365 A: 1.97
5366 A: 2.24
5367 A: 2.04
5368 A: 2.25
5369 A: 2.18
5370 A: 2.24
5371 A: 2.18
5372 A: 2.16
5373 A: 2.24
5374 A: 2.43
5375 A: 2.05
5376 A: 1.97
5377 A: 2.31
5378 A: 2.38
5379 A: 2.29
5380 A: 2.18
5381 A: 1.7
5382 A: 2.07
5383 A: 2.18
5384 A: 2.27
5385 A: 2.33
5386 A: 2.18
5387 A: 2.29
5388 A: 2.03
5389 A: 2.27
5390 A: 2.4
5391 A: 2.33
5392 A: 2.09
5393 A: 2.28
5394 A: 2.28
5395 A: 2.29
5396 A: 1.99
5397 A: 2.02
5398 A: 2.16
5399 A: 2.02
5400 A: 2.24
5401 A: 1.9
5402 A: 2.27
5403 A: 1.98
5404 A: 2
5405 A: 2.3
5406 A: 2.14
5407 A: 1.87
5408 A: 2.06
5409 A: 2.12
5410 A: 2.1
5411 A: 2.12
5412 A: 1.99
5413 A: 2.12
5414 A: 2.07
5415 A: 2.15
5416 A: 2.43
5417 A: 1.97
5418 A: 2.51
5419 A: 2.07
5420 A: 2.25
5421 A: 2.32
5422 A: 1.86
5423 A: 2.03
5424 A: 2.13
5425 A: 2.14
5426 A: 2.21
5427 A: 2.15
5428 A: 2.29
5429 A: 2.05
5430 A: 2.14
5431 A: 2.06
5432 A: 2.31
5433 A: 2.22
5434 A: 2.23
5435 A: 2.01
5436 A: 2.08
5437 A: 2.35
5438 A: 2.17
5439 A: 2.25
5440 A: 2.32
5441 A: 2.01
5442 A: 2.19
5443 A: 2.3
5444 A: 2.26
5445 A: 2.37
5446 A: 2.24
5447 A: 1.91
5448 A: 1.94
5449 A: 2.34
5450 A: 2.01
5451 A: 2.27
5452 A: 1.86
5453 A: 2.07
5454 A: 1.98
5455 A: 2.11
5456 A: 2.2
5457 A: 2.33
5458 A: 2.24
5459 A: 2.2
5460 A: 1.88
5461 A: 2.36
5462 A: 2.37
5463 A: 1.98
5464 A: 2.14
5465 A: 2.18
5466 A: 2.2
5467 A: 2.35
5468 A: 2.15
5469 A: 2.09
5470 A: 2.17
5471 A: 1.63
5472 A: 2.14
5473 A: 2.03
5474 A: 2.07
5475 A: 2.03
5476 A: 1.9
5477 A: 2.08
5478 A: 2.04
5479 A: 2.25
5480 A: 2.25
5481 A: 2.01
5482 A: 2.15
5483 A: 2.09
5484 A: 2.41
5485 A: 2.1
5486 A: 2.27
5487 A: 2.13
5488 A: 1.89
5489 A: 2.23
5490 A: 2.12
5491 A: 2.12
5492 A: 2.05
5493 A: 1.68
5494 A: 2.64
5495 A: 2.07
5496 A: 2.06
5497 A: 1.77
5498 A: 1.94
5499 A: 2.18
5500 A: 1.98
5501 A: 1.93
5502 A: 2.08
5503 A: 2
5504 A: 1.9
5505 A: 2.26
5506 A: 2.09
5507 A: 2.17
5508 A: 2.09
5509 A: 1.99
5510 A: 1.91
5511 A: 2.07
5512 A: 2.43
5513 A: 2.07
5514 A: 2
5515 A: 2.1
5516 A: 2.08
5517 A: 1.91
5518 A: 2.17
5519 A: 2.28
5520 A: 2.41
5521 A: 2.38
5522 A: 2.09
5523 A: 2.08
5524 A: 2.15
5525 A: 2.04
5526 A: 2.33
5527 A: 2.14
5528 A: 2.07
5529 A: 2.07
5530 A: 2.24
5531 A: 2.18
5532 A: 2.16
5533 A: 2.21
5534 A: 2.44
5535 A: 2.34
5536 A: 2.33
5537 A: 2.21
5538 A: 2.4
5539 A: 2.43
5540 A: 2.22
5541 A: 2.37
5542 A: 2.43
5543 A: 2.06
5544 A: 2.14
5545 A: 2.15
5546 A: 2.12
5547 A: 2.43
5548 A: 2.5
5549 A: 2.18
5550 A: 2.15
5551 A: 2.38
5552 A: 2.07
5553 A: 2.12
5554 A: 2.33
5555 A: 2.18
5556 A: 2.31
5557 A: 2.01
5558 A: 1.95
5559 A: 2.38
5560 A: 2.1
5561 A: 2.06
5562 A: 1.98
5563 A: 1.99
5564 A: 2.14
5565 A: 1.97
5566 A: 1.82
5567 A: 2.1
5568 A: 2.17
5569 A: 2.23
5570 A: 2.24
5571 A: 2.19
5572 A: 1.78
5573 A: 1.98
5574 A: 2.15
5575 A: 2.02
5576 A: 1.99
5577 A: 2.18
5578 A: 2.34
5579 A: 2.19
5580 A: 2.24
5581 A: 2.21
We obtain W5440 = 1.0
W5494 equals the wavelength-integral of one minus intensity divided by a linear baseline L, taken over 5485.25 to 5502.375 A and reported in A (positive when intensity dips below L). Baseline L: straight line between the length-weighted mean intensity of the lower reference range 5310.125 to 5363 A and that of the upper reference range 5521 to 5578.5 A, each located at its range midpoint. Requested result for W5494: 0.93 A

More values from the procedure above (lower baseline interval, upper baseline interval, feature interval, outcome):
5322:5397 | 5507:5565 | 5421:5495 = 1.7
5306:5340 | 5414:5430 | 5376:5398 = -0.2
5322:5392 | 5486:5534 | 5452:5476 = 0.2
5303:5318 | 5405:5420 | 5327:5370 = -0.6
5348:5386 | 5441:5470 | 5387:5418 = 0.7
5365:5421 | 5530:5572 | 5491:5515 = 1.4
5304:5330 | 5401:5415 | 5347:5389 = -1.7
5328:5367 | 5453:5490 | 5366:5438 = 0.4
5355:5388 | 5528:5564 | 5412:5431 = 0.5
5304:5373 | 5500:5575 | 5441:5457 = 0.3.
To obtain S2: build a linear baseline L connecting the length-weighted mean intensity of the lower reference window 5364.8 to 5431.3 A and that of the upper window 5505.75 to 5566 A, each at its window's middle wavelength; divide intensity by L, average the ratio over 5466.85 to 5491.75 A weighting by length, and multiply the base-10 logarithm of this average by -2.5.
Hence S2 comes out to 0.03 mag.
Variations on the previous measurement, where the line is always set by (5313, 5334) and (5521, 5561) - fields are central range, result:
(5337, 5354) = 0.00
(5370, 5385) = 0.02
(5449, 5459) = 0.04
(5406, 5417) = 0.06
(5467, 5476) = 0.09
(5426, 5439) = 0.02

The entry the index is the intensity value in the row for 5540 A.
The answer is 2.22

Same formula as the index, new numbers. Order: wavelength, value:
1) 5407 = 1.87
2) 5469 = 2.09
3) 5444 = 2.26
